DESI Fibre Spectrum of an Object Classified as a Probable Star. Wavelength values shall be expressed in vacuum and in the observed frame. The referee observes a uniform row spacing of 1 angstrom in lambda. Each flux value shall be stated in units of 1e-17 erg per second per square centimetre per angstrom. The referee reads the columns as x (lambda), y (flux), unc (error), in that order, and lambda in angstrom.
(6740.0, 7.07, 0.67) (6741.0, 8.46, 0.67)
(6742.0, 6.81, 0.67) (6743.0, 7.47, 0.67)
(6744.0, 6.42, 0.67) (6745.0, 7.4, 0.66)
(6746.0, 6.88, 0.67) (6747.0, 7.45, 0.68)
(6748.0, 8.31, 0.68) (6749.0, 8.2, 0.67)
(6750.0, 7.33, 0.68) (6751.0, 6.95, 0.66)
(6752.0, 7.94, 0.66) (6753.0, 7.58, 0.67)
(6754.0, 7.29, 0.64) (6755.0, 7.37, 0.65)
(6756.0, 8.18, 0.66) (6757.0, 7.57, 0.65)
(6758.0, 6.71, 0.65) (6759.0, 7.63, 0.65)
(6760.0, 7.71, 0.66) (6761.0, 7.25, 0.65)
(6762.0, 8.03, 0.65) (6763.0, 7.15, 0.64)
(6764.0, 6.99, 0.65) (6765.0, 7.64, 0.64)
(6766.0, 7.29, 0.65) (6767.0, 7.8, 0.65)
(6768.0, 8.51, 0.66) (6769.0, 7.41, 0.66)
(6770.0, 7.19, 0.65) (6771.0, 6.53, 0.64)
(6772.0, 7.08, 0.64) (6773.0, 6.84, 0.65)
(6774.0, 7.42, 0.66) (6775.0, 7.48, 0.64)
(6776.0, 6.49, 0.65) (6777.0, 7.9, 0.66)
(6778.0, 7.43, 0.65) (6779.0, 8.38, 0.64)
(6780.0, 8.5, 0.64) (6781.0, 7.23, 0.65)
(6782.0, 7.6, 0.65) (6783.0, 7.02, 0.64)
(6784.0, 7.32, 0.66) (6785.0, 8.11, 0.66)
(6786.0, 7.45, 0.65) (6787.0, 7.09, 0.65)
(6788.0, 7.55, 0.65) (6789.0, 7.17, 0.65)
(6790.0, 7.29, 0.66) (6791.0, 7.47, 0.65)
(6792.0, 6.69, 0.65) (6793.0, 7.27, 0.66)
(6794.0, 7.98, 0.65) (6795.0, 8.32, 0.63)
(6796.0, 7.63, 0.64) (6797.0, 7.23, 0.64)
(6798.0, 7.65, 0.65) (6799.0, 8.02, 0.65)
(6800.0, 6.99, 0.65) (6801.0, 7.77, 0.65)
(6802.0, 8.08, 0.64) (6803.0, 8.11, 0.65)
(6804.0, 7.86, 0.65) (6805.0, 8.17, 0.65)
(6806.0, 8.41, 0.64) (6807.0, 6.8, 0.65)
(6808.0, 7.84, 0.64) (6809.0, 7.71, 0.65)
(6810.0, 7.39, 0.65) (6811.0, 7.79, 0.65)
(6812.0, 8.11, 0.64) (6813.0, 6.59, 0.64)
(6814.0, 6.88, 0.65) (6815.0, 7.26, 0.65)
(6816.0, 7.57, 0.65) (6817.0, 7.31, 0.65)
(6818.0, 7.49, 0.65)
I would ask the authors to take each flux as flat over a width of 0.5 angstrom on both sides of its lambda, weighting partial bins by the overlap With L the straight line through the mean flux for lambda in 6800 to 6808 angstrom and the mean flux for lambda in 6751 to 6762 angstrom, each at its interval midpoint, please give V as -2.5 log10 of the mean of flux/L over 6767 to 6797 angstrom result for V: 0.032 mag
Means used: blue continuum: 7.52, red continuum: 7.83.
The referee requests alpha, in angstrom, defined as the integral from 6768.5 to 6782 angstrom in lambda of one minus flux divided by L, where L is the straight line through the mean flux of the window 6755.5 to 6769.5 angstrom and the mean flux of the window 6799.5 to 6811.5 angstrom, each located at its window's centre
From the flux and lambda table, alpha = 0.4 angstrom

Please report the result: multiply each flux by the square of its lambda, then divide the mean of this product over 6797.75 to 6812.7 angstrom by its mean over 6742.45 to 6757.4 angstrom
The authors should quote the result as 1.1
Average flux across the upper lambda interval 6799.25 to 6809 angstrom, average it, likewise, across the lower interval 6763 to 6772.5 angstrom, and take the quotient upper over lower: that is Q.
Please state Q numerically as 1.1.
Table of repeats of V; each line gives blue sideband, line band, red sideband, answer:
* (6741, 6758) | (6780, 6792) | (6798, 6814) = 0.028 mag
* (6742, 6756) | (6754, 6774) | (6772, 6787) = 0.007 mag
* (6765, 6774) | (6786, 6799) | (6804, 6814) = 0.006 mag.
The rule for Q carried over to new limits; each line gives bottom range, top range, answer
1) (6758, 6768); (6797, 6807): 1.04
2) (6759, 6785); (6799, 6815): 1.02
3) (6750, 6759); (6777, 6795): 1.01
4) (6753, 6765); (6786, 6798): 1.00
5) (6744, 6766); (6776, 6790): 1.01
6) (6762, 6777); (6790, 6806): 1.05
